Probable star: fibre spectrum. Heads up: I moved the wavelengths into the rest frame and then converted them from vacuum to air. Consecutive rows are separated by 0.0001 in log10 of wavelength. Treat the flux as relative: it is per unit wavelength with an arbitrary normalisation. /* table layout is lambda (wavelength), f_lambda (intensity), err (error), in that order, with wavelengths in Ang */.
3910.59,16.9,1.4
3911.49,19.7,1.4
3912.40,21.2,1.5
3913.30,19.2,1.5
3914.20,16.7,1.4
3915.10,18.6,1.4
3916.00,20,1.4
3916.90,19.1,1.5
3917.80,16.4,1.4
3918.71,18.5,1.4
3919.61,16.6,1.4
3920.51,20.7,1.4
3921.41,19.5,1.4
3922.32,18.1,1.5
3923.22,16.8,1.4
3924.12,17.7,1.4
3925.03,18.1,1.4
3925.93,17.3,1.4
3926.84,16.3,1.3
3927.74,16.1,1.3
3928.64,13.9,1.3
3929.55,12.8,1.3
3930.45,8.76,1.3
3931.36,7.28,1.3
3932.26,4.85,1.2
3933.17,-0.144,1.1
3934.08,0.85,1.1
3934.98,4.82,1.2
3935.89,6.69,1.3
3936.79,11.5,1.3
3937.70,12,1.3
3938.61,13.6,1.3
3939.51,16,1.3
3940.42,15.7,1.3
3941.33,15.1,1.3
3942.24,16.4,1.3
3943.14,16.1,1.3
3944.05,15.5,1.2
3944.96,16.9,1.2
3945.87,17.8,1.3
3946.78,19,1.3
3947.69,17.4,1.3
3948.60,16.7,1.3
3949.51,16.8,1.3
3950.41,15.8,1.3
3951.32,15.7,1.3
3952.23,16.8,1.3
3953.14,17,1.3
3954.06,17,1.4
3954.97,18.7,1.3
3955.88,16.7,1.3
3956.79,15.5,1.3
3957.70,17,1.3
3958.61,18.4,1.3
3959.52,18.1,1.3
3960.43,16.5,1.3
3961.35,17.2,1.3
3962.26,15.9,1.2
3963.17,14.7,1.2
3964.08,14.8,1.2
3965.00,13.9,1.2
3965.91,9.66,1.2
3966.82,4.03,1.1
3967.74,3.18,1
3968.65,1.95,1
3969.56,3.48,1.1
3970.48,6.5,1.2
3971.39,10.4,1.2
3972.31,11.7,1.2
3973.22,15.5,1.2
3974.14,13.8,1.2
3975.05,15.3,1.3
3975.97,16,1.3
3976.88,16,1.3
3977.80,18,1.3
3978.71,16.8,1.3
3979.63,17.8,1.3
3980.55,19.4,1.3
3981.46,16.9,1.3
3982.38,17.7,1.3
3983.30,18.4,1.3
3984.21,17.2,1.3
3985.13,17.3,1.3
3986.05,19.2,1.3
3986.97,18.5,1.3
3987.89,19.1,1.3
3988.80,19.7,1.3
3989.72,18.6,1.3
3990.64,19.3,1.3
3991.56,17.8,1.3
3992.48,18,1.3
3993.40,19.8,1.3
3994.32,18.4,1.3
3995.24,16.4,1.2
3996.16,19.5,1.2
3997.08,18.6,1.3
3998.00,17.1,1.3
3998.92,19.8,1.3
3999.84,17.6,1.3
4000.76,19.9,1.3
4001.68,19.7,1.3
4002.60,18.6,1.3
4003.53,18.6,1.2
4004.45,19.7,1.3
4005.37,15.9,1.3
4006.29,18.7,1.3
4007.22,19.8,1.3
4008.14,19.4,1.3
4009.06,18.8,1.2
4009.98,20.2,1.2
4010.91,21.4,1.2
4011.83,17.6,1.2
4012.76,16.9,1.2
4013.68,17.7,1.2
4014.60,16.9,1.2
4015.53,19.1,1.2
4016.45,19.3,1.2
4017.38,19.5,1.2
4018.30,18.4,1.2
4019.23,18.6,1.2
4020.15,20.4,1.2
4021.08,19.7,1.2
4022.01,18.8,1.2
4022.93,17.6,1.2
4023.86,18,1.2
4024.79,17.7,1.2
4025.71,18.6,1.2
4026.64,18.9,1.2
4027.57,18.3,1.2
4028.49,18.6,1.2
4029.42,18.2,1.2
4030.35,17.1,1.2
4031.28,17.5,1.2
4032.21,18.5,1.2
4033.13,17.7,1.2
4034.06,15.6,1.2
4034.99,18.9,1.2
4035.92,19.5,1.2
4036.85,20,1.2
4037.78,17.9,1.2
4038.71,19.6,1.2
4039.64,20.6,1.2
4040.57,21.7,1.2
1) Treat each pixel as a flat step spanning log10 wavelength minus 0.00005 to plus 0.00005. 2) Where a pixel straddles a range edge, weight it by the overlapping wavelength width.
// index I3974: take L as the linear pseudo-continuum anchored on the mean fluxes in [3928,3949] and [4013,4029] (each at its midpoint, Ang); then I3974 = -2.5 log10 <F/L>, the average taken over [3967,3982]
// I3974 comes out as 0.20 mag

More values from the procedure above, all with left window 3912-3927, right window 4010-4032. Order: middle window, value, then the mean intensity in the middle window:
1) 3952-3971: 0.37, 13.1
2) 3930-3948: 0.48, 11.8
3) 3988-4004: -0.01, 18.7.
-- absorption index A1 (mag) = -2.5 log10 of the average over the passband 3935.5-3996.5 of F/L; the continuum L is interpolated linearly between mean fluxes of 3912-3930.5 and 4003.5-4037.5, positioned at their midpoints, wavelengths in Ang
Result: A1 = 0.163 mag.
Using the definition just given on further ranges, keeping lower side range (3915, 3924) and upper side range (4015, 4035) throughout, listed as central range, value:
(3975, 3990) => 0.03 mag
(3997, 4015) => -0.02 mag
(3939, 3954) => 0.12 mag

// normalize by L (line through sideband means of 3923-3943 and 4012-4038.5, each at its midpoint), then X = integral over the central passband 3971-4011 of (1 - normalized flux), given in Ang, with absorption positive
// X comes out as -4.64 Ang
